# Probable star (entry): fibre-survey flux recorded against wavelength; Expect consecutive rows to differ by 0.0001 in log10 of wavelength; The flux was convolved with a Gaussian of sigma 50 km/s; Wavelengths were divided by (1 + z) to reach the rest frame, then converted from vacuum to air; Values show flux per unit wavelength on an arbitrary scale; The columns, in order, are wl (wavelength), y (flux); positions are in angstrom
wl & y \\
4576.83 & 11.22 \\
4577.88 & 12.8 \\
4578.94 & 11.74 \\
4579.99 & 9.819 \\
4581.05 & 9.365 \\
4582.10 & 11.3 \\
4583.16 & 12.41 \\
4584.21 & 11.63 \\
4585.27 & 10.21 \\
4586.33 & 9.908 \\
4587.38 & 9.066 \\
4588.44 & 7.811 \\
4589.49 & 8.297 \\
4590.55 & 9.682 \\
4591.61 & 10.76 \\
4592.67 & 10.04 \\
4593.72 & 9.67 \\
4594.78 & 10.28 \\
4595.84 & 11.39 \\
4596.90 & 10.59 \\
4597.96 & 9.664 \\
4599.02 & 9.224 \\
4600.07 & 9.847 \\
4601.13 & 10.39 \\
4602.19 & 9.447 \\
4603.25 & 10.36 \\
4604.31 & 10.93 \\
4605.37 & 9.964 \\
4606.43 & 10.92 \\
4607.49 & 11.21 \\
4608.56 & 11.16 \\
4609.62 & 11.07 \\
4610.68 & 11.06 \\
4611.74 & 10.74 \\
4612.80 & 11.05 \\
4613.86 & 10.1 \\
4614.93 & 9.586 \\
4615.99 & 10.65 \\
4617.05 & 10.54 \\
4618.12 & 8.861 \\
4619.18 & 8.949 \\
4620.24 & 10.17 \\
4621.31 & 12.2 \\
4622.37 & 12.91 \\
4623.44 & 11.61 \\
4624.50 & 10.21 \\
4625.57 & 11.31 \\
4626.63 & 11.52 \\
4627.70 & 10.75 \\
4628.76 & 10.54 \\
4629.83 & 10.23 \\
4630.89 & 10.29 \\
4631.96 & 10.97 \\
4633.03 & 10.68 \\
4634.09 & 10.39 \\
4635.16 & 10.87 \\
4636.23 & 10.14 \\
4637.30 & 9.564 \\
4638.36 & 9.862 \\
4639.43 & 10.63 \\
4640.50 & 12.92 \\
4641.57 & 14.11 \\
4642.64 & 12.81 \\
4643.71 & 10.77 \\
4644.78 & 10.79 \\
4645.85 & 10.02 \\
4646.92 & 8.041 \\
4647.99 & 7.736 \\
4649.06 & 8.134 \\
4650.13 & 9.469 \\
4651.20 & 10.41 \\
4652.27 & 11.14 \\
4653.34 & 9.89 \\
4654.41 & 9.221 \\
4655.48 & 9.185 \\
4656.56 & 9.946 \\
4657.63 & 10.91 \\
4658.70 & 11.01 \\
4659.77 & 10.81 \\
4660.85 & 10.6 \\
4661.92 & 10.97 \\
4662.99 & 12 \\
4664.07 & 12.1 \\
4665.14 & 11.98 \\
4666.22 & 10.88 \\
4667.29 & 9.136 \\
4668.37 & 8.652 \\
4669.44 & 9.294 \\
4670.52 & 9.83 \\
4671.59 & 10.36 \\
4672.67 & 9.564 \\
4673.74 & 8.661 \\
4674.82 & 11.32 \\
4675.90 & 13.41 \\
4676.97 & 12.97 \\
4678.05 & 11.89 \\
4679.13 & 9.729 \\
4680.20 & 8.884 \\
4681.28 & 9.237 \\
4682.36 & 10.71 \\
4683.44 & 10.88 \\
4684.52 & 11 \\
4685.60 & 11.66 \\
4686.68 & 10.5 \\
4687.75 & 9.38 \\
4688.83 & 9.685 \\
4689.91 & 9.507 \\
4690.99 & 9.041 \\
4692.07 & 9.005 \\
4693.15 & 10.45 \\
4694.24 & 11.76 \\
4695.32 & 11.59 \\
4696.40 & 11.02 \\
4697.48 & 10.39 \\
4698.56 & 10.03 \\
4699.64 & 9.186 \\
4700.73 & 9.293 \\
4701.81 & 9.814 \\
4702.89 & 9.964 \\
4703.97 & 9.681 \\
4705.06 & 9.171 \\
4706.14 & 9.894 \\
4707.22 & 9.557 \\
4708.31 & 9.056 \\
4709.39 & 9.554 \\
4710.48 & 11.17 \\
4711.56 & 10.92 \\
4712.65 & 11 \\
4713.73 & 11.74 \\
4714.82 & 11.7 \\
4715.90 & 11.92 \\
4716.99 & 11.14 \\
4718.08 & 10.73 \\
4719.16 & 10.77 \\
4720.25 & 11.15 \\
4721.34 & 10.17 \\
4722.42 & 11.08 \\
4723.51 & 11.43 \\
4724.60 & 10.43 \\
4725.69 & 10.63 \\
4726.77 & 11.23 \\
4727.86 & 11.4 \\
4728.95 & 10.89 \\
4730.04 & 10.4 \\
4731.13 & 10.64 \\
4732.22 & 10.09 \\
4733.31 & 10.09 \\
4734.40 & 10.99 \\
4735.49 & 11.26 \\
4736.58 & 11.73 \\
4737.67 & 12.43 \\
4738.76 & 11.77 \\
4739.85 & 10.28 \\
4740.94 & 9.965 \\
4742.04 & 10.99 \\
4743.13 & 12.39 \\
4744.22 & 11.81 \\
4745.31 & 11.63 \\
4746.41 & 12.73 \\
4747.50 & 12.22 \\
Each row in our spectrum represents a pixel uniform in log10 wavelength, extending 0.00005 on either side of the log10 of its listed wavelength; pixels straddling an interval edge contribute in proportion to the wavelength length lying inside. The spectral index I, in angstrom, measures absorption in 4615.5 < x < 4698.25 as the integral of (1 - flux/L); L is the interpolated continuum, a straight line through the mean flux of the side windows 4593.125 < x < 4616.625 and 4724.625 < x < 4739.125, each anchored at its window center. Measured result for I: 1.22 angstrom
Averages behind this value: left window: 10.4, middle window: 10.5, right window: 11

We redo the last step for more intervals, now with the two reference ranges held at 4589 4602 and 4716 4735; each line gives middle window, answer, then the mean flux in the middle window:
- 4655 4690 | -0.18 angstrom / 10.5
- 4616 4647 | -1.86 angstrom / 10.8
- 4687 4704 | 0.98 angstrom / 10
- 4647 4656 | 0.88 angstrom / 9.34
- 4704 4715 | 0.42 angstrom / 10.3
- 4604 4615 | -0.75 angstrom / 10.7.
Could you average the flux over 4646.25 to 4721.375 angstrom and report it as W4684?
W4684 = 10.3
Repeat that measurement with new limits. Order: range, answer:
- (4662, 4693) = 10.4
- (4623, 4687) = 10.6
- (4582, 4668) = 10.5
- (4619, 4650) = 10.7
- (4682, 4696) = 10.4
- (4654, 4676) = 10.4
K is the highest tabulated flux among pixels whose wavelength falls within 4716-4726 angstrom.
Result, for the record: 11.43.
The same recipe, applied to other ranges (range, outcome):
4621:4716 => 14.11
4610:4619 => 11.06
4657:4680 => 13.41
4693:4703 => 11.76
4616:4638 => 12.91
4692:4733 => 11.92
